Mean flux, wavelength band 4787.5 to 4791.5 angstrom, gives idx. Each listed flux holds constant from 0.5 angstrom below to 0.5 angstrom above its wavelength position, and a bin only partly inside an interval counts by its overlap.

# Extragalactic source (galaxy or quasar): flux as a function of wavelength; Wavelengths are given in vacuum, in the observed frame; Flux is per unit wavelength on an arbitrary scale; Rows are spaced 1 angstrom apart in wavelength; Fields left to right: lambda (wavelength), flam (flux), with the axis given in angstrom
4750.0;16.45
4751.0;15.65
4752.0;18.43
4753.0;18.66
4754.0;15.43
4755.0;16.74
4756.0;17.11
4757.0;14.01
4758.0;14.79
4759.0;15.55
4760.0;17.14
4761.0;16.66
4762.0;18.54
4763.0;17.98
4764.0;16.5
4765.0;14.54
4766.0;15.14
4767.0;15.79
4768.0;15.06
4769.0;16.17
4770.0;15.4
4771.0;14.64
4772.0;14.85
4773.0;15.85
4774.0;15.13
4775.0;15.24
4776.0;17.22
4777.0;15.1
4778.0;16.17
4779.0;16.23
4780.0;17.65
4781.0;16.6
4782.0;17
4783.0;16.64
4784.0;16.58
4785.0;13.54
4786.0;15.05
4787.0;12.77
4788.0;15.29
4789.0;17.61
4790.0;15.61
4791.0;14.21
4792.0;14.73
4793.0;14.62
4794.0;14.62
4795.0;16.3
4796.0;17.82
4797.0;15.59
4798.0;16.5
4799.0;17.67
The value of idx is 15.7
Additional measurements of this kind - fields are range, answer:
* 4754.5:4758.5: 15.7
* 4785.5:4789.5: 15.2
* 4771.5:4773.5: 15.3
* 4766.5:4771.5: 15.4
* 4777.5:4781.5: 16.7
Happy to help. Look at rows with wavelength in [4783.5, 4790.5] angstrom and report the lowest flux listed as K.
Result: 12.77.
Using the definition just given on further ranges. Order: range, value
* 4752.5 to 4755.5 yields 15.43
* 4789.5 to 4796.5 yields 14.21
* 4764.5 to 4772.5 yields 14.54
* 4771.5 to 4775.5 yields 14.85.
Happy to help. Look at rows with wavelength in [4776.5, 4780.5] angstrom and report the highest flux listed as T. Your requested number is 17.65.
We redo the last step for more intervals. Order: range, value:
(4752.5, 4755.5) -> 18.66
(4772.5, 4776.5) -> 17.22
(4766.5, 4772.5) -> 16.17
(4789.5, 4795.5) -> 16.3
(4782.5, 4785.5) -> 16.64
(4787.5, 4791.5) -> 17.61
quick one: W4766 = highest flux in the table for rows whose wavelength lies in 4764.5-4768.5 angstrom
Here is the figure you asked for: 15.79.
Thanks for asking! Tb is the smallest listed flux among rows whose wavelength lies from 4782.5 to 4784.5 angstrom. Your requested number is 16.58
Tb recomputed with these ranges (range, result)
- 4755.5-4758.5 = 14.01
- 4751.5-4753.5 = 18.43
